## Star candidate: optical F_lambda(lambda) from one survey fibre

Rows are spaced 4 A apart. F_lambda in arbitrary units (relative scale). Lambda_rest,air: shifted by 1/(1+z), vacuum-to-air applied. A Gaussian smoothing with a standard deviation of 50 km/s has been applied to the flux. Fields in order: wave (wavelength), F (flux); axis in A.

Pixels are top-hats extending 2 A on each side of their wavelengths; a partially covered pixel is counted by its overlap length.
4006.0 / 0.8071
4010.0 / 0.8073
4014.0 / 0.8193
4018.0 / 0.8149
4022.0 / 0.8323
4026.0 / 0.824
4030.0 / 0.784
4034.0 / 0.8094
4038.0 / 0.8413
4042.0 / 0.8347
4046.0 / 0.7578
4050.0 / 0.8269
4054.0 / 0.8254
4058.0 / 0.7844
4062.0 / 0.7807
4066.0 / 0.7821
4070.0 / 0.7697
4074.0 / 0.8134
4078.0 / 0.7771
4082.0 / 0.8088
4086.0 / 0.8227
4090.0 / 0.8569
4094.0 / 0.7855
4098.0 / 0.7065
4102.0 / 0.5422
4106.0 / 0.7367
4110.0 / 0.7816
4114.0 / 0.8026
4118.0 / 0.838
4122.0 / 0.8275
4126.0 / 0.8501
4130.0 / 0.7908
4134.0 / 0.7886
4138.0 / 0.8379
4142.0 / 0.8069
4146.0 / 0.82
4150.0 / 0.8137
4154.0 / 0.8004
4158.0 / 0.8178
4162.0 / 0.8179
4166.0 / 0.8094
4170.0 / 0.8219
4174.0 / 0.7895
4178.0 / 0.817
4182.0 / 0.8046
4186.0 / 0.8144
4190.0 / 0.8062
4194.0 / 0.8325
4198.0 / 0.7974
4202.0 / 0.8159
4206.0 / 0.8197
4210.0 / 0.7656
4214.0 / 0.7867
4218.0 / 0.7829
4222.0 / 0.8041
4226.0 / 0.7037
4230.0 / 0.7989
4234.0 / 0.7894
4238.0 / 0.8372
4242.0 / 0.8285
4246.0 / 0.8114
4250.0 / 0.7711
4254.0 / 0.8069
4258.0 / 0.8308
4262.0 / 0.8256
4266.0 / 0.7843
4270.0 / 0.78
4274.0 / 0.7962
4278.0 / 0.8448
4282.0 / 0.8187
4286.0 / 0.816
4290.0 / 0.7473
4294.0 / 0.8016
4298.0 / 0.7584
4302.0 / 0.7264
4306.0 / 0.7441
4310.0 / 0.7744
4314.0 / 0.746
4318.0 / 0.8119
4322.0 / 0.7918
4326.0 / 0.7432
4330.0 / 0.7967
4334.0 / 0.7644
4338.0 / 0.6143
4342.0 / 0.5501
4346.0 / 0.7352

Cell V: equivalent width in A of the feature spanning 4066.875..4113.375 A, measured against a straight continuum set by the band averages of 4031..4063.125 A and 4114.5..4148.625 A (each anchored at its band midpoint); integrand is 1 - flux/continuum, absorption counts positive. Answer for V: 2.75 A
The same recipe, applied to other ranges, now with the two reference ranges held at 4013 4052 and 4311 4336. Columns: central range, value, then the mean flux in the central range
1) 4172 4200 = -0.5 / 0.809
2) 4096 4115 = 2.3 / 0.709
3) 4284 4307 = 0.4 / 0.767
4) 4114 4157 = -0.9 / 0.817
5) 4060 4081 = 0.6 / 0.786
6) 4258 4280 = -0.7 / 0.808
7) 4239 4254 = -0.4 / 0.806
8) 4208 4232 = 0.5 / 0.774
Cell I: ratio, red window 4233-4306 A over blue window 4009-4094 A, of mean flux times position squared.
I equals 1.10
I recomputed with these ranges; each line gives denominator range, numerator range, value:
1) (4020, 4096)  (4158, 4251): 1.07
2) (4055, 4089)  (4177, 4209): 1.08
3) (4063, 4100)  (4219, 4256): 1.08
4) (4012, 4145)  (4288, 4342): 1.05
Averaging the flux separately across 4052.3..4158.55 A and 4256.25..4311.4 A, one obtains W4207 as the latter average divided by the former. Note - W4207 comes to 1.00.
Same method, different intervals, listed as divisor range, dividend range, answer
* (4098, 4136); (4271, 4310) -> 1.02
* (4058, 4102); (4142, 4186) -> 1.04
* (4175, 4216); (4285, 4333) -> 0.96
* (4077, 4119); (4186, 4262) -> 1.04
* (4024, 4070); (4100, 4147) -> 0.98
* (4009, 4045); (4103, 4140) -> 0.98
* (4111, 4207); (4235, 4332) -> 0.97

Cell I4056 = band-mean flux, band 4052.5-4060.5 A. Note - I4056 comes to 0.802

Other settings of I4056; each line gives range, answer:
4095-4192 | 0.793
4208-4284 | 0.798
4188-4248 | 0.799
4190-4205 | 0.814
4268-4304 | 0.788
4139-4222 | 0.807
